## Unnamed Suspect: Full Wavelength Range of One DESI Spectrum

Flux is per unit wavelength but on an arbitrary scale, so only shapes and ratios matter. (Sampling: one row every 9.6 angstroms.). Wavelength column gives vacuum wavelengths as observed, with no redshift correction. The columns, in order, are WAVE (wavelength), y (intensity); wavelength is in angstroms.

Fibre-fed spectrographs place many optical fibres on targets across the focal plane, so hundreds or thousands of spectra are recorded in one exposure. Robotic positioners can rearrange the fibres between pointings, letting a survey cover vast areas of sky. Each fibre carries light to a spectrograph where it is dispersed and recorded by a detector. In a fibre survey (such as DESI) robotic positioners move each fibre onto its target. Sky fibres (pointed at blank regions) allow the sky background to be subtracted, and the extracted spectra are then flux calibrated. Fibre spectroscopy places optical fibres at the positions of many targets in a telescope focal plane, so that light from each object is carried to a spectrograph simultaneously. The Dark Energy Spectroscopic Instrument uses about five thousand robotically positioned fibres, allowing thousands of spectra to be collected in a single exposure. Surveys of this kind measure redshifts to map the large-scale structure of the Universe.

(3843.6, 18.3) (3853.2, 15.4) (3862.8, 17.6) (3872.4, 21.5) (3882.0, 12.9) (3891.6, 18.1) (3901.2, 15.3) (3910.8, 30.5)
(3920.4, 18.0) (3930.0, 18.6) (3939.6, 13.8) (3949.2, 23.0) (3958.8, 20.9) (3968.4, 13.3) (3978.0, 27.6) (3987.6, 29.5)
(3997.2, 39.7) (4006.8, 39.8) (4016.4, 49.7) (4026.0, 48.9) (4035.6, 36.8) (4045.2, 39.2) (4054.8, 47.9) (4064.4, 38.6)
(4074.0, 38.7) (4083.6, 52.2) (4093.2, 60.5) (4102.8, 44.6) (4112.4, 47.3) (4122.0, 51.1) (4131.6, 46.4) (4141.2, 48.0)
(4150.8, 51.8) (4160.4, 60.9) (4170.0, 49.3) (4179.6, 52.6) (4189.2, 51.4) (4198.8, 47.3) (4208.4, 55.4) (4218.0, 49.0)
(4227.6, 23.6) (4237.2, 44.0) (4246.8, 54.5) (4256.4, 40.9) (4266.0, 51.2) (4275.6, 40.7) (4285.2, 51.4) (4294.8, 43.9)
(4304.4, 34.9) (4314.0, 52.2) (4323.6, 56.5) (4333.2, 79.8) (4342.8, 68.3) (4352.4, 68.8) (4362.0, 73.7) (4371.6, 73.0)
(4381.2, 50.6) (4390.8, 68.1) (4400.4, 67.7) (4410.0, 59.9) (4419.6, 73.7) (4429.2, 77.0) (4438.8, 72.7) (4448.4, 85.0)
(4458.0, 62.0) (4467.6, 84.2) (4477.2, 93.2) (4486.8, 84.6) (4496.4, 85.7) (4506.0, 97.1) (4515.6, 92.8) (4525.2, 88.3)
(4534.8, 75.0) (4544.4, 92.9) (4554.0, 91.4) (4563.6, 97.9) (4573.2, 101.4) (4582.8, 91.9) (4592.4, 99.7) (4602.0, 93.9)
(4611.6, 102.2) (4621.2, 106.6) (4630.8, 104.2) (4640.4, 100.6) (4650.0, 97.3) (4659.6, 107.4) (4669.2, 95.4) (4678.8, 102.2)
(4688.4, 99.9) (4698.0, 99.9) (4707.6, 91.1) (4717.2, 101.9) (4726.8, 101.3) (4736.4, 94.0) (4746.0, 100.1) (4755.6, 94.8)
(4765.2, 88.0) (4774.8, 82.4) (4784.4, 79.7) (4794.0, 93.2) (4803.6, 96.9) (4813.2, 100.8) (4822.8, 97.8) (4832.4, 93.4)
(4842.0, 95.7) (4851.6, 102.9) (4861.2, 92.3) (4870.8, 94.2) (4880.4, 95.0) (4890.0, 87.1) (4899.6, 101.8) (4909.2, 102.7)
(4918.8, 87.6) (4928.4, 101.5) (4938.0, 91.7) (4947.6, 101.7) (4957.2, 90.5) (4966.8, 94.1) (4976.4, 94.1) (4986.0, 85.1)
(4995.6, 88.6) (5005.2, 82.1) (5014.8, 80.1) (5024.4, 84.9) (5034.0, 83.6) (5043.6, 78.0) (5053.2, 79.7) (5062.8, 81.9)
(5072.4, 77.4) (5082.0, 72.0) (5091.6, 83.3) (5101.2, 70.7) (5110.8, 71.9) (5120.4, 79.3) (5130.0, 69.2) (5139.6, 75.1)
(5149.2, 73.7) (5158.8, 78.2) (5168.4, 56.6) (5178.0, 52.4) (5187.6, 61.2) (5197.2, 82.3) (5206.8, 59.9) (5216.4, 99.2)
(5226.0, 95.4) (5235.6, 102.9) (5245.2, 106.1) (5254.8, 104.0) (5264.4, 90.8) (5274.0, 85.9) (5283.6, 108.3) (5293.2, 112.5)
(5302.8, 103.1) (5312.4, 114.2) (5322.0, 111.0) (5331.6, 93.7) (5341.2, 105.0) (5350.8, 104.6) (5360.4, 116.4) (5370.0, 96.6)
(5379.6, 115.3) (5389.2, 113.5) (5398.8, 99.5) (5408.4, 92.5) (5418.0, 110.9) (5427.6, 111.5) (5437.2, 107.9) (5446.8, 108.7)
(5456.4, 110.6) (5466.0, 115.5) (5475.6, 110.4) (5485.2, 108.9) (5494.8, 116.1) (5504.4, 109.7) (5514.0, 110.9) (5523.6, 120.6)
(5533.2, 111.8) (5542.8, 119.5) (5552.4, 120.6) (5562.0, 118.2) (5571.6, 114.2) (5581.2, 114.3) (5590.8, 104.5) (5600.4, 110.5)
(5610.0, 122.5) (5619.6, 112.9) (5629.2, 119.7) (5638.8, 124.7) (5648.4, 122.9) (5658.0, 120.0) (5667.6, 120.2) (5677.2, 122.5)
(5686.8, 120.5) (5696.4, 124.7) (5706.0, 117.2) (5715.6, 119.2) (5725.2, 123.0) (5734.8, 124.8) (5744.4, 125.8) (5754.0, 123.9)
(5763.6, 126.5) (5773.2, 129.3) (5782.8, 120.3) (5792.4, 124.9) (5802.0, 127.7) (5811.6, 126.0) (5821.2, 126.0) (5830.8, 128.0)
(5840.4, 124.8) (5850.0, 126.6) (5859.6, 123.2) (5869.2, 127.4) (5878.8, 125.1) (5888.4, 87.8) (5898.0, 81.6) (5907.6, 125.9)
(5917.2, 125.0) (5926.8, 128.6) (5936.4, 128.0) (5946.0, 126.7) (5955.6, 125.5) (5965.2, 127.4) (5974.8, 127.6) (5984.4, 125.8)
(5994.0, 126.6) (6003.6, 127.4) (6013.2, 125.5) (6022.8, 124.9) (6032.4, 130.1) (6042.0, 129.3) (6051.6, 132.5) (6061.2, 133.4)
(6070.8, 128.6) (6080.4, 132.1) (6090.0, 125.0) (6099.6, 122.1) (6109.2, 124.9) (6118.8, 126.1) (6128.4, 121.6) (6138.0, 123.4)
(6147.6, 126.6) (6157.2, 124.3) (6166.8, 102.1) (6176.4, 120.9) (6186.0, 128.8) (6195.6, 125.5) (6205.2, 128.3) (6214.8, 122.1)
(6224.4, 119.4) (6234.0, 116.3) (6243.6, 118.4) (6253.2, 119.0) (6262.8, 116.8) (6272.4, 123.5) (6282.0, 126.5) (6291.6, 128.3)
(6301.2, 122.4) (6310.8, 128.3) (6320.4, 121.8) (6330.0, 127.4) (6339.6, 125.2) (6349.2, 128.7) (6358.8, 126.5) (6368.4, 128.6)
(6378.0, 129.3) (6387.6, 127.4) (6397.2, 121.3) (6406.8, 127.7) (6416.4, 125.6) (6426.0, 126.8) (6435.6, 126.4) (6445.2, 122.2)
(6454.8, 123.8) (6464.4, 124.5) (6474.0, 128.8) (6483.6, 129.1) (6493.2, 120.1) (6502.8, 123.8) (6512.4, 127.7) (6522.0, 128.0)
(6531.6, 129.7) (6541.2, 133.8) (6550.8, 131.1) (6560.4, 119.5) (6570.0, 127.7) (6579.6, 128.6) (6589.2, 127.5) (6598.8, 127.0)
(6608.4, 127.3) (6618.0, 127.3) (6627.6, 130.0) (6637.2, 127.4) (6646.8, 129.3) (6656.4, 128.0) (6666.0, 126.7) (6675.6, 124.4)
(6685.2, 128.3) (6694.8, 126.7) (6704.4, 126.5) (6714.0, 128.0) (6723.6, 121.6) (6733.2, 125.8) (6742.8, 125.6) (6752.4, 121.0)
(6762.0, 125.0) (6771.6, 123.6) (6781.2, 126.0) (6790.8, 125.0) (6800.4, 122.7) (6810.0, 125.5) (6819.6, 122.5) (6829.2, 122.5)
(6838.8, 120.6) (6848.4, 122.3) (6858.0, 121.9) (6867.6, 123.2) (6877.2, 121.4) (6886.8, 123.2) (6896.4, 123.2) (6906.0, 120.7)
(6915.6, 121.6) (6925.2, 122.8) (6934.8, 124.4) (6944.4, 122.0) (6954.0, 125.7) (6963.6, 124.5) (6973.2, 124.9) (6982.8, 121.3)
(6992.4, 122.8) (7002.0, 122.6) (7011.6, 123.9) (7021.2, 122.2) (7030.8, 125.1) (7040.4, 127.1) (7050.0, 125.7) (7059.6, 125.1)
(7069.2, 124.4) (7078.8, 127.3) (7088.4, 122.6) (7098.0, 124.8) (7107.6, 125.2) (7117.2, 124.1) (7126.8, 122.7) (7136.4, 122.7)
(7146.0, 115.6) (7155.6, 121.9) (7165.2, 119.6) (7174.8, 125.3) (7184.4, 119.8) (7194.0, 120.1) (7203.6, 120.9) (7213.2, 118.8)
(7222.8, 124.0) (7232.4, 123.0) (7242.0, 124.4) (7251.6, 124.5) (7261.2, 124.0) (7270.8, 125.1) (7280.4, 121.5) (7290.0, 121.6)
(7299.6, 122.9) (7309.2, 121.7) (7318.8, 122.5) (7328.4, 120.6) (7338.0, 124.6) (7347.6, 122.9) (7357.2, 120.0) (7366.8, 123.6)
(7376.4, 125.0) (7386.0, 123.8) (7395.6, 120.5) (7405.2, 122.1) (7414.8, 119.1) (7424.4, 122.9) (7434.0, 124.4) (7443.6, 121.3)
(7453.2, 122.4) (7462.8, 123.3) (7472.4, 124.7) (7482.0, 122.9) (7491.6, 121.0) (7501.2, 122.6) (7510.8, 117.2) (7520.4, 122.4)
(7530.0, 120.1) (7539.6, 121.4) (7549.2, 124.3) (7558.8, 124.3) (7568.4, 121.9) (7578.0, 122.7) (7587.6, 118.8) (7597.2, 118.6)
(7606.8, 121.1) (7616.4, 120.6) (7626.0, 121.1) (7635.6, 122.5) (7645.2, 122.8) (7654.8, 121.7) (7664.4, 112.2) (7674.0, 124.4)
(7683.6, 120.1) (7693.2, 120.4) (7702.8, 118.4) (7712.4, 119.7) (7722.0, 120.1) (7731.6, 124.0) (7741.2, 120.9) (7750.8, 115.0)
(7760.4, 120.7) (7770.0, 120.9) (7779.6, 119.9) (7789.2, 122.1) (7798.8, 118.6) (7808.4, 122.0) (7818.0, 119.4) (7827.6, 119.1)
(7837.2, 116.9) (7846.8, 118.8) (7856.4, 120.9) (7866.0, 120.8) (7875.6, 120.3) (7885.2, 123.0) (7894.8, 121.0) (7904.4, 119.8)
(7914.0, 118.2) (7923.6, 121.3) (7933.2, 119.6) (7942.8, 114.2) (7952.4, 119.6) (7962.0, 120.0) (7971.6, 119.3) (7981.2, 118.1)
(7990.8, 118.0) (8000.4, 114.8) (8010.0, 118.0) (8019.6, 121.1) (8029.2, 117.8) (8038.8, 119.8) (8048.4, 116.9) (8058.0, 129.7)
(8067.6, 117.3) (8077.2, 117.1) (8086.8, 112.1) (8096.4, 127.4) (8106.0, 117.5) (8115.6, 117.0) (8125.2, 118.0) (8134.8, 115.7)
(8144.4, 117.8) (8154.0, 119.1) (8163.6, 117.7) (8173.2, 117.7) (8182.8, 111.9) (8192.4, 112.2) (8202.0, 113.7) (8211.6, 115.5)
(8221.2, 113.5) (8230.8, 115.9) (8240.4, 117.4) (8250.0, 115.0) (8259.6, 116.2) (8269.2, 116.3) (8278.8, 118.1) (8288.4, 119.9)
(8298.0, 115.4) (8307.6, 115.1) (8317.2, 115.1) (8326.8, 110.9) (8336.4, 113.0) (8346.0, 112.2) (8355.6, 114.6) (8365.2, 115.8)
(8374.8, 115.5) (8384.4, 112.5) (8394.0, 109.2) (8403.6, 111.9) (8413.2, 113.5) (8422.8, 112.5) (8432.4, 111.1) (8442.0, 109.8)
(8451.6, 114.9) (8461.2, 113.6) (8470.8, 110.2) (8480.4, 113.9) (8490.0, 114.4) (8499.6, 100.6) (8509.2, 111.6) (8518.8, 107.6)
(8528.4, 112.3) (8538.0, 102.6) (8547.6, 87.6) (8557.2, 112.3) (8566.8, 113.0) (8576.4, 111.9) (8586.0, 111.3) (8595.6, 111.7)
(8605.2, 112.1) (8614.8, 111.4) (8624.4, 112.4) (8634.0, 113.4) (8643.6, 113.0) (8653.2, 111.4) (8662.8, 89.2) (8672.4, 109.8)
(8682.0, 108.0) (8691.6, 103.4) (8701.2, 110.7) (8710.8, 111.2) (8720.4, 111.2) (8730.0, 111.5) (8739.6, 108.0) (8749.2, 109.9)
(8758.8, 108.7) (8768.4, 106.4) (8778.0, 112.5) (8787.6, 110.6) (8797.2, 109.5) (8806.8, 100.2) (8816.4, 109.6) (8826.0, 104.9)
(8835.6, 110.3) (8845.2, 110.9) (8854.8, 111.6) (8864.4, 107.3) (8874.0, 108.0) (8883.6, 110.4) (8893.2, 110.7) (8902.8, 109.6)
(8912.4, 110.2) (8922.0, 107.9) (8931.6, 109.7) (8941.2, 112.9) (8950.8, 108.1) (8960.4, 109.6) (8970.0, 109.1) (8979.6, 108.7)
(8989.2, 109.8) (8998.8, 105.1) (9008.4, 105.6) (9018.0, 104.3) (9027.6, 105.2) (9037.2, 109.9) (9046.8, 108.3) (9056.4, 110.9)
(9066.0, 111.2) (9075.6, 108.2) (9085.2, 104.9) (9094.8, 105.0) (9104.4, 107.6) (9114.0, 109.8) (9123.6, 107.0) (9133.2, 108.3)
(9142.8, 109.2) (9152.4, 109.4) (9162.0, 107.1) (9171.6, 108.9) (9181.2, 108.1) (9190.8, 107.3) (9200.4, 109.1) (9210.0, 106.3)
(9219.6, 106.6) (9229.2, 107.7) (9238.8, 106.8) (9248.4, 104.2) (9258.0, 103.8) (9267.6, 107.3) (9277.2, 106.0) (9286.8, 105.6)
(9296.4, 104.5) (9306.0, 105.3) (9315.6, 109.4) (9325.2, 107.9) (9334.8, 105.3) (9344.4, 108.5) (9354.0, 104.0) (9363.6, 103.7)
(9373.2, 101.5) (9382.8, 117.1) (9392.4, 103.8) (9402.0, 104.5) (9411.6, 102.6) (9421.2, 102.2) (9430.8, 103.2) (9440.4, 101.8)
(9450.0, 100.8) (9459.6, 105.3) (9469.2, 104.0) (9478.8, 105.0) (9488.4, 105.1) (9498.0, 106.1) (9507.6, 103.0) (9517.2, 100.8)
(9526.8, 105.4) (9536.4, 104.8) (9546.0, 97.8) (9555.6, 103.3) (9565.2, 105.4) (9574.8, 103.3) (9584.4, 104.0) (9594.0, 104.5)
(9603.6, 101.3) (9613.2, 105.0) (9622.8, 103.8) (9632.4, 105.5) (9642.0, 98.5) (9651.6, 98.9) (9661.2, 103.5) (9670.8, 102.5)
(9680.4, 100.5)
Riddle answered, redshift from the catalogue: 0.000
